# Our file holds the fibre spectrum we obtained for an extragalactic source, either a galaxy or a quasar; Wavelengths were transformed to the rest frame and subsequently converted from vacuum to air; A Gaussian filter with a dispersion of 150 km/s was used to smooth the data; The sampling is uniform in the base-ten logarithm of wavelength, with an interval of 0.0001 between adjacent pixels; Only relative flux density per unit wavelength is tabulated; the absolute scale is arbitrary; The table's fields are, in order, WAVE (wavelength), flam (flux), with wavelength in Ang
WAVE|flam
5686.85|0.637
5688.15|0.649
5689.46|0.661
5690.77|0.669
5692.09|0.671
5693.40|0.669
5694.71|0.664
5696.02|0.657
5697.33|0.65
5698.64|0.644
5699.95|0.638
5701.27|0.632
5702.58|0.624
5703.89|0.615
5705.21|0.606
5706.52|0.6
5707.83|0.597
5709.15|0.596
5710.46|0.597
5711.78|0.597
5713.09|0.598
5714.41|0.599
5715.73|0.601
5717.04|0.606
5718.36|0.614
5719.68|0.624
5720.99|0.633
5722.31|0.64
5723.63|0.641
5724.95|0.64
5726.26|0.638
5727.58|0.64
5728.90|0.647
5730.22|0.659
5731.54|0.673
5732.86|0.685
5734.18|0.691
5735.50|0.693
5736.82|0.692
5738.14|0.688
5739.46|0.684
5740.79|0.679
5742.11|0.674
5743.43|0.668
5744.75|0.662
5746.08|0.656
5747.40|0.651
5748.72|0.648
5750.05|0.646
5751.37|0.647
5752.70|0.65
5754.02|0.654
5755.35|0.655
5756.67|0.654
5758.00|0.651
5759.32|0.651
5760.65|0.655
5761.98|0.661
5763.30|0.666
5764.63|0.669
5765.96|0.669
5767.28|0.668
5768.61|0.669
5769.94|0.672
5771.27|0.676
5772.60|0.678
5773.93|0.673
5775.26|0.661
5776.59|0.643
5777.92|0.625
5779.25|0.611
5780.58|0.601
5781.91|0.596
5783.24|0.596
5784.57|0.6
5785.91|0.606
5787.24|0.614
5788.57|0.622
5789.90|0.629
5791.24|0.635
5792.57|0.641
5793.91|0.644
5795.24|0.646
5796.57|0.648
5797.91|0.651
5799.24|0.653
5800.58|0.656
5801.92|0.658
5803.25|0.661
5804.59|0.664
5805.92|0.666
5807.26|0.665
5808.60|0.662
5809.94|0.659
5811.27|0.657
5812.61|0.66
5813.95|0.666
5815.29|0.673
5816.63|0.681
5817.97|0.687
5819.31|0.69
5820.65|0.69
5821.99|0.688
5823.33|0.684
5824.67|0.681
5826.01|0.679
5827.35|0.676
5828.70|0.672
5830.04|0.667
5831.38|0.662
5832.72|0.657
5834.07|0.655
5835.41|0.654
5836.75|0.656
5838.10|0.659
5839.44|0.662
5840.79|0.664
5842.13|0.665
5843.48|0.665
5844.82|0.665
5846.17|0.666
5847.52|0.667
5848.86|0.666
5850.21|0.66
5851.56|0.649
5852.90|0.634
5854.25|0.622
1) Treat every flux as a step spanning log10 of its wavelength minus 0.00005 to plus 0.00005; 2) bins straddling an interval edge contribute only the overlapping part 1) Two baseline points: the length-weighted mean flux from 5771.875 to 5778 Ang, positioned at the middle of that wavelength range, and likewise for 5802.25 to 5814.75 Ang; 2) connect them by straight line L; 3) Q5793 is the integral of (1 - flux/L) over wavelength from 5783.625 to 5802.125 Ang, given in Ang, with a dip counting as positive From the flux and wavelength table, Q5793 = 0.7 Ang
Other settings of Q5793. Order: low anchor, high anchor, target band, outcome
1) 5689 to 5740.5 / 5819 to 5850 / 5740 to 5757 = -0.24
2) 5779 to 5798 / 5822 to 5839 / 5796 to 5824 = -0.96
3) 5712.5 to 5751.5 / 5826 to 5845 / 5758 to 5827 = 0.42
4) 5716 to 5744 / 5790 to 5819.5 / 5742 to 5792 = 0.90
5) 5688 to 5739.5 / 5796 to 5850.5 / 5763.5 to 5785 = 0.31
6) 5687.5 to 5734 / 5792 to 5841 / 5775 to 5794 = 1.03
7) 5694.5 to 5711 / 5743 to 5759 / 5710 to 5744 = -0.40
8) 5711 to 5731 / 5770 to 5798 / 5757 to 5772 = -0.79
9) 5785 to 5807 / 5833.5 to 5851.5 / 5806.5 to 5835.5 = -0.82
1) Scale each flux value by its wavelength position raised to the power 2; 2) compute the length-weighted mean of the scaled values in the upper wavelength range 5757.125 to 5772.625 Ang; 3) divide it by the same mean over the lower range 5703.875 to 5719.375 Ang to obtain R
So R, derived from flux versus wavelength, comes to 1.1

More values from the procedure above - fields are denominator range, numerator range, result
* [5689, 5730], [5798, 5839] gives 1.10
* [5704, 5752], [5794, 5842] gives 1.07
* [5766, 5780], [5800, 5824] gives 1.03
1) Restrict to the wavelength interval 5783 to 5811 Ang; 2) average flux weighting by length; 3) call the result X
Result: 0.643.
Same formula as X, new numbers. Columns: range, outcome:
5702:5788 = 0.643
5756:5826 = 0.654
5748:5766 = 0.655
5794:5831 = 0.668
